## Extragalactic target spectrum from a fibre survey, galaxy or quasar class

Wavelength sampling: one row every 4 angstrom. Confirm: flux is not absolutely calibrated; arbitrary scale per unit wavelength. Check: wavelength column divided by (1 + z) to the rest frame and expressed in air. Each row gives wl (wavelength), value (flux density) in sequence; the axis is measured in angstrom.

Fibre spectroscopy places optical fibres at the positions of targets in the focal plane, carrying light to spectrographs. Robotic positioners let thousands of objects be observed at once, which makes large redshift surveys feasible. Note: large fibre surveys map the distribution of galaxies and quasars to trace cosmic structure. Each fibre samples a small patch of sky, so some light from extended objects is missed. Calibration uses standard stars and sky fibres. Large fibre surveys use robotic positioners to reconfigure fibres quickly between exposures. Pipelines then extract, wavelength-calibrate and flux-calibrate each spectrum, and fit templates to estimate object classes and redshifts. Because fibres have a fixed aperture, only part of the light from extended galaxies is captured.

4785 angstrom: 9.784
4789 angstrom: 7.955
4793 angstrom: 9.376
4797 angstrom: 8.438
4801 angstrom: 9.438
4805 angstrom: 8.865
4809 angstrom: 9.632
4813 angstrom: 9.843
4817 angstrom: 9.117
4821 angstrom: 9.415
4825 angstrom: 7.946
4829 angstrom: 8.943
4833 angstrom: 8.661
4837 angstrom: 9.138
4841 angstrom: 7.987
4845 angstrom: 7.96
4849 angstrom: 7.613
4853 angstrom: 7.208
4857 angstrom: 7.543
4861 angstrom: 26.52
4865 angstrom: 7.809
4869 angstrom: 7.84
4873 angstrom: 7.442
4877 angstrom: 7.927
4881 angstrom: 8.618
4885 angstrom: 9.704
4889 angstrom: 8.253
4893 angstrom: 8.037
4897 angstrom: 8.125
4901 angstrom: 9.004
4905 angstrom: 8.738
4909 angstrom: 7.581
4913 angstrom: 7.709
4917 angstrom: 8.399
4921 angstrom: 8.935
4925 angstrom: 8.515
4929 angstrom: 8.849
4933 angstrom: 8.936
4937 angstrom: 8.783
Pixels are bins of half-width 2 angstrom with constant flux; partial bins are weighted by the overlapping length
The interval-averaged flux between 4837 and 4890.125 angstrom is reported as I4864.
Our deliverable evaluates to 9.43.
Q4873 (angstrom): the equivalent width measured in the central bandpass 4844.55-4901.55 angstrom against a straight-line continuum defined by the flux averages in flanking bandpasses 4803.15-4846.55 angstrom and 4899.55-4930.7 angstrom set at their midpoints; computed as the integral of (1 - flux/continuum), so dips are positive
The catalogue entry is -4.6 angstrom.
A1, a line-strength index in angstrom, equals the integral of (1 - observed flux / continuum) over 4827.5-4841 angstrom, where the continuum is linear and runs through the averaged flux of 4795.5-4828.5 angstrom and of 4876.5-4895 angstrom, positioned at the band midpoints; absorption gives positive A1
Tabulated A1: 0.2 angstrom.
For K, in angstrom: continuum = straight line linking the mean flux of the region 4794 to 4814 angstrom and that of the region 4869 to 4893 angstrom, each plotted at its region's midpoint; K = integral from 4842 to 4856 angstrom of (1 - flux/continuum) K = 1.7 angstrom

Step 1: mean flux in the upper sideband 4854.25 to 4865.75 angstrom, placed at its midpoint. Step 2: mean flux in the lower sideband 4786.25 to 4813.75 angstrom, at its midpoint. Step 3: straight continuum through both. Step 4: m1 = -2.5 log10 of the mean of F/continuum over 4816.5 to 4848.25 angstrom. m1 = 0.34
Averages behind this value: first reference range 9.06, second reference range 14.2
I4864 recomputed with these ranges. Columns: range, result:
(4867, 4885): 8.15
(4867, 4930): 8.35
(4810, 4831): 9.08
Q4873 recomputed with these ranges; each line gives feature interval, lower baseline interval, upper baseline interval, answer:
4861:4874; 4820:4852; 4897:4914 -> -3.5 angstrom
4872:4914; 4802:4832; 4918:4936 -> 2.7 angstrom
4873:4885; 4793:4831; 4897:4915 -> 0.2 angstrom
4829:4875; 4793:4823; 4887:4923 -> -4.0 angstrom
